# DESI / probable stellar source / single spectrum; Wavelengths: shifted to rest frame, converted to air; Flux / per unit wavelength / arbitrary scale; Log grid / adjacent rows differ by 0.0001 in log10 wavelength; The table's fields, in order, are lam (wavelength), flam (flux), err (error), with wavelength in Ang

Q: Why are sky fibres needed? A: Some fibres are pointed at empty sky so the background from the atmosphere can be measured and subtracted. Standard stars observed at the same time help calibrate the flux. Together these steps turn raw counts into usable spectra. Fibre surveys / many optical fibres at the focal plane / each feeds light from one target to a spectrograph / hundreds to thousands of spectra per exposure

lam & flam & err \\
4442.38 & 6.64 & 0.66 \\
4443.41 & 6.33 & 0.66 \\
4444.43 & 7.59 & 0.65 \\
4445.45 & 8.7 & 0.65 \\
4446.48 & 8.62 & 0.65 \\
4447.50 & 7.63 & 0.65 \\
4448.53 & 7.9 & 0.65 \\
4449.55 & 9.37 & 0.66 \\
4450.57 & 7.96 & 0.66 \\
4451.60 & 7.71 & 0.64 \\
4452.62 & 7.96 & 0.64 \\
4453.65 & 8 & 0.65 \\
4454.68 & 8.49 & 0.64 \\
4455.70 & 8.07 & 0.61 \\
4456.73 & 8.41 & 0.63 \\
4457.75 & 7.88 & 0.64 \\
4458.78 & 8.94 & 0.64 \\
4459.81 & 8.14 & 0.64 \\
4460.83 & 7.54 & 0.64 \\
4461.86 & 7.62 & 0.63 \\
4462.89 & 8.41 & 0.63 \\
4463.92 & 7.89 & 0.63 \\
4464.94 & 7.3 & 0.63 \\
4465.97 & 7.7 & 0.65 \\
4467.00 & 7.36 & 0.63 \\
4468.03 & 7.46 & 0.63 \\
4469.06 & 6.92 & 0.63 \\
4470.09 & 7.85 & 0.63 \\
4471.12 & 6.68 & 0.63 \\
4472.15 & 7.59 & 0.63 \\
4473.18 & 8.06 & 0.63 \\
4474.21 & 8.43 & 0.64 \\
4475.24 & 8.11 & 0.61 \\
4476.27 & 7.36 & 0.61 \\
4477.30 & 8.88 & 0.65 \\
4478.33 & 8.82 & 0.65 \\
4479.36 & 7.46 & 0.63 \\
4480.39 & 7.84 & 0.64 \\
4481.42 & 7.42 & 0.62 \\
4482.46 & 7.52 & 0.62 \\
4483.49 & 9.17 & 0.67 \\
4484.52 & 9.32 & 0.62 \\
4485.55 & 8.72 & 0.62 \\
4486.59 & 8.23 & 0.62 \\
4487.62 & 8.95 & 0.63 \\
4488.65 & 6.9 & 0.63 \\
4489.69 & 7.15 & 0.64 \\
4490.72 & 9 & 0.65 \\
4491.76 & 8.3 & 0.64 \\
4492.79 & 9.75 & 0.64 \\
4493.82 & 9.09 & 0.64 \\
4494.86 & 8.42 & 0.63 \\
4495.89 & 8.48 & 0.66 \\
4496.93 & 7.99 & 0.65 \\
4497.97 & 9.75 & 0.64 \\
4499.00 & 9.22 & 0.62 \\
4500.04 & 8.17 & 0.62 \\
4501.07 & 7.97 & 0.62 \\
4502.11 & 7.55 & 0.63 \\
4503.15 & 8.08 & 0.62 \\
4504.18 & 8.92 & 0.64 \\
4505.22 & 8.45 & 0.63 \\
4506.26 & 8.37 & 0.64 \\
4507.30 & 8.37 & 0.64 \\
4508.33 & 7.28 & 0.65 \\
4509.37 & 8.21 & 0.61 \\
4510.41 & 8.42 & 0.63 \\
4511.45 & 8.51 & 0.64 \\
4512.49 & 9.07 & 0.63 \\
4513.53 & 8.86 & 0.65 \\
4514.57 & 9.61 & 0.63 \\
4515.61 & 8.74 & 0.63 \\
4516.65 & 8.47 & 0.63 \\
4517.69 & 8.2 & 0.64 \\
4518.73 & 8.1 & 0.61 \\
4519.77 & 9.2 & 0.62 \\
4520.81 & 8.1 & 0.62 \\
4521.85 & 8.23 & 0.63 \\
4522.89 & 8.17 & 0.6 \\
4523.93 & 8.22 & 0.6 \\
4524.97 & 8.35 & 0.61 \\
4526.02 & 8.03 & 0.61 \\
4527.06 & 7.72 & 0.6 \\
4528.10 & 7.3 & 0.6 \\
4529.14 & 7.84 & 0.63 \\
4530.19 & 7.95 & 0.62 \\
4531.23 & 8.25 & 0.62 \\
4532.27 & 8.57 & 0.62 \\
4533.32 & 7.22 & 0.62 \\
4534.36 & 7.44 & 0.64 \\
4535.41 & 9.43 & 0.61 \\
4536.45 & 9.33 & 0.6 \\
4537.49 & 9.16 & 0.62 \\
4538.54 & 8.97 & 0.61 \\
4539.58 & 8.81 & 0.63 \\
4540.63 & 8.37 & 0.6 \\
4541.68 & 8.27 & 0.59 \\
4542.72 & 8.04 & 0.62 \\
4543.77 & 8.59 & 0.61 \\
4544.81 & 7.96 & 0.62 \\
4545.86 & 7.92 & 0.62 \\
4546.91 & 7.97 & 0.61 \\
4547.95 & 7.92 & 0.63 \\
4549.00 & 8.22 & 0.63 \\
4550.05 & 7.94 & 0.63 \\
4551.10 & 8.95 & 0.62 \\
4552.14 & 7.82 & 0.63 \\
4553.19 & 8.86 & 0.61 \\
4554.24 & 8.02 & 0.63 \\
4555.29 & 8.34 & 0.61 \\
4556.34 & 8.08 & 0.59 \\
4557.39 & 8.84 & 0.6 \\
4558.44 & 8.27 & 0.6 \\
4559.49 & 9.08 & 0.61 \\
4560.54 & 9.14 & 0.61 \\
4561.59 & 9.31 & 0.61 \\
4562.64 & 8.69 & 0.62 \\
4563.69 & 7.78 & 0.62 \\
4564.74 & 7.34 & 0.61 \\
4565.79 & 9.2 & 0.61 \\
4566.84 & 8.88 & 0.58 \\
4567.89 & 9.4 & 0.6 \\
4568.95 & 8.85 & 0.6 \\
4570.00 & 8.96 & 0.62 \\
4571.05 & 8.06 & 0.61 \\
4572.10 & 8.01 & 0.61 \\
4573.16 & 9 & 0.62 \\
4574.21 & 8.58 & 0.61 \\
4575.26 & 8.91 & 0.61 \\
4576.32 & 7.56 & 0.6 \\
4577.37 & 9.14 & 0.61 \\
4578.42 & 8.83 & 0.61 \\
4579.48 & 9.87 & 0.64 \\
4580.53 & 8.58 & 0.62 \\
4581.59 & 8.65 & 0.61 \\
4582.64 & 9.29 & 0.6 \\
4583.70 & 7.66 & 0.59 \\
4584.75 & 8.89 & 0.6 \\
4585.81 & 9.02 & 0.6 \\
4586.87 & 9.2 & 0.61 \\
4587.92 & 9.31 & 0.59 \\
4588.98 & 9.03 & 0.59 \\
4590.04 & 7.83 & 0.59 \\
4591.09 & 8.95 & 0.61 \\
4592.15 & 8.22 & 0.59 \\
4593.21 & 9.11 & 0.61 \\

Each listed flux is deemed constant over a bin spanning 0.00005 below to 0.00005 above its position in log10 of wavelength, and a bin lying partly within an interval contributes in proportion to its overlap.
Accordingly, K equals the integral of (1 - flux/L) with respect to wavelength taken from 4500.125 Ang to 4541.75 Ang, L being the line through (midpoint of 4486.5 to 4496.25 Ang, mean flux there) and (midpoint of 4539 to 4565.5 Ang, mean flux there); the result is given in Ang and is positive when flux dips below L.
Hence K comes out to 0.2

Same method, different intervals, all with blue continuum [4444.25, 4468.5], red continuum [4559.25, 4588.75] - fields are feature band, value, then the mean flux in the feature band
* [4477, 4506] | -0.6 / 8.41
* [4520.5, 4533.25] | 0.7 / 8.03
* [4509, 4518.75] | -0.3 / 8.65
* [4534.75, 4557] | 0.4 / 8.42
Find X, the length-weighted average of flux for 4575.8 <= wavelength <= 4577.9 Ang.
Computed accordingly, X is 8.39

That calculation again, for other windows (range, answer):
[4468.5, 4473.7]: 7.42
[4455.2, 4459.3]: 8.32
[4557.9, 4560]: 8.67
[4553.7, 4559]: 8.31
